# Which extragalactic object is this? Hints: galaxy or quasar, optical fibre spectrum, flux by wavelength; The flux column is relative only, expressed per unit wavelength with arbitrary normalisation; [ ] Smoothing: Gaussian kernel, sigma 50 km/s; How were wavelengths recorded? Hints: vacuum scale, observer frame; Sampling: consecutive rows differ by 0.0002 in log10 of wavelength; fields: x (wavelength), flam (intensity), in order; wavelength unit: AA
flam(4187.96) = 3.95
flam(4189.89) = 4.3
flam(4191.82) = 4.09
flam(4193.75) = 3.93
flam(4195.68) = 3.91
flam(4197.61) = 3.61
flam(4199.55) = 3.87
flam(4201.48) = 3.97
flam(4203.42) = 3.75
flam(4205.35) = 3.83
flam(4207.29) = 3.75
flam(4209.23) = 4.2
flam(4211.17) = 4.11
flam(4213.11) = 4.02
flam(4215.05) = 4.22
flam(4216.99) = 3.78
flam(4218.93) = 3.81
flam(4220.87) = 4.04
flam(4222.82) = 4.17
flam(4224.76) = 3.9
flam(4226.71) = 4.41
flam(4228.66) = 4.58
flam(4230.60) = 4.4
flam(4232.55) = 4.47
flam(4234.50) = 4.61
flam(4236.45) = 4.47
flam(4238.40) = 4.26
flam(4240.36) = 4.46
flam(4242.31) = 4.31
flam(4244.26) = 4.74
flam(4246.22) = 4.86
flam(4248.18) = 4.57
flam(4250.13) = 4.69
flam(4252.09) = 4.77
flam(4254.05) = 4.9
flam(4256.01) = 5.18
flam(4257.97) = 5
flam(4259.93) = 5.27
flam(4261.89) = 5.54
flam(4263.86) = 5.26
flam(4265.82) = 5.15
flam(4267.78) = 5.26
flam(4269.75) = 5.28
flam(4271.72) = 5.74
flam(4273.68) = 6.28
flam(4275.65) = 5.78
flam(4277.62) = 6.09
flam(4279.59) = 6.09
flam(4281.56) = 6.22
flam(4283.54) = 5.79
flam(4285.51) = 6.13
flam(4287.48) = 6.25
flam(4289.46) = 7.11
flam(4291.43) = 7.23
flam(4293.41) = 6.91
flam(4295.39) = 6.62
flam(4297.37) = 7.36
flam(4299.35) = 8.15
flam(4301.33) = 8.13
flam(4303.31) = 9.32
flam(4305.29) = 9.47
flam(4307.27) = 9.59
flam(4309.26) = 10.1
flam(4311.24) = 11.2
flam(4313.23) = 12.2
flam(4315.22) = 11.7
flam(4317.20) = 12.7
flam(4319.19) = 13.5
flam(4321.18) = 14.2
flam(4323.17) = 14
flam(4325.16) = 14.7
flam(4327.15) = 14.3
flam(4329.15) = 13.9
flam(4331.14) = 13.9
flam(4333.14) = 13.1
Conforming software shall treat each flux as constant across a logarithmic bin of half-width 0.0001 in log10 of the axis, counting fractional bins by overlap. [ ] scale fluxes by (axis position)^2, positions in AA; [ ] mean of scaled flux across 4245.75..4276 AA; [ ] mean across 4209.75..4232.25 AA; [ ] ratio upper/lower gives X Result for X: 1.28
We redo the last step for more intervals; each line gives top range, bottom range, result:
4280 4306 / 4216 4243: 1.75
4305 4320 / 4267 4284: 1.98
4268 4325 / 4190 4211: 2.30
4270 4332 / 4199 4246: 2.32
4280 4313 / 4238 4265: 1.67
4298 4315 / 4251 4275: 1.89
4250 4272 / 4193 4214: 1.36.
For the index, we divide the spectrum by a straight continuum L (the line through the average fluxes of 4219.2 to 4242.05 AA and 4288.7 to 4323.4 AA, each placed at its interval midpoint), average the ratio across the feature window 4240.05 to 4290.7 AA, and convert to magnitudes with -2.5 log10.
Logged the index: 0.251 mag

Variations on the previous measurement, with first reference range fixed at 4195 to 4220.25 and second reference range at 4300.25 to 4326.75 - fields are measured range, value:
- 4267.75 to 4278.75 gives 0.45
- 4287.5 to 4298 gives 0.41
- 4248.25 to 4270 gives 0.45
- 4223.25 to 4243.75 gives 0.30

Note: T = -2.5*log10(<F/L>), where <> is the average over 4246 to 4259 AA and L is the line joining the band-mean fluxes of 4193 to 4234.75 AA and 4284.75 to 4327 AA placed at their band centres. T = 0.32 mag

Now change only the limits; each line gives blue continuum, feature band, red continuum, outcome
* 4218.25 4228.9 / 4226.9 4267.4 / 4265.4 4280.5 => 0.03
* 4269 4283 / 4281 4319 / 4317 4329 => 0.17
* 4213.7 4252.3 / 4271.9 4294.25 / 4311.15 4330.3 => 0.44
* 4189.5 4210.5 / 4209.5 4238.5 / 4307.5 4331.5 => 0.32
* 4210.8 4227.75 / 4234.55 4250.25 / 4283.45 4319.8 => 0.19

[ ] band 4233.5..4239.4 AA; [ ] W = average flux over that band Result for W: 4.44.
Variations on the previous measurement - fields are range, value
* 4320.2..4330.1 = 14.2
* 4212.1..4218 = 4.01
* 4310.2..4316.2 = 11.7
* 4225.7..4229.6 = 4.48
